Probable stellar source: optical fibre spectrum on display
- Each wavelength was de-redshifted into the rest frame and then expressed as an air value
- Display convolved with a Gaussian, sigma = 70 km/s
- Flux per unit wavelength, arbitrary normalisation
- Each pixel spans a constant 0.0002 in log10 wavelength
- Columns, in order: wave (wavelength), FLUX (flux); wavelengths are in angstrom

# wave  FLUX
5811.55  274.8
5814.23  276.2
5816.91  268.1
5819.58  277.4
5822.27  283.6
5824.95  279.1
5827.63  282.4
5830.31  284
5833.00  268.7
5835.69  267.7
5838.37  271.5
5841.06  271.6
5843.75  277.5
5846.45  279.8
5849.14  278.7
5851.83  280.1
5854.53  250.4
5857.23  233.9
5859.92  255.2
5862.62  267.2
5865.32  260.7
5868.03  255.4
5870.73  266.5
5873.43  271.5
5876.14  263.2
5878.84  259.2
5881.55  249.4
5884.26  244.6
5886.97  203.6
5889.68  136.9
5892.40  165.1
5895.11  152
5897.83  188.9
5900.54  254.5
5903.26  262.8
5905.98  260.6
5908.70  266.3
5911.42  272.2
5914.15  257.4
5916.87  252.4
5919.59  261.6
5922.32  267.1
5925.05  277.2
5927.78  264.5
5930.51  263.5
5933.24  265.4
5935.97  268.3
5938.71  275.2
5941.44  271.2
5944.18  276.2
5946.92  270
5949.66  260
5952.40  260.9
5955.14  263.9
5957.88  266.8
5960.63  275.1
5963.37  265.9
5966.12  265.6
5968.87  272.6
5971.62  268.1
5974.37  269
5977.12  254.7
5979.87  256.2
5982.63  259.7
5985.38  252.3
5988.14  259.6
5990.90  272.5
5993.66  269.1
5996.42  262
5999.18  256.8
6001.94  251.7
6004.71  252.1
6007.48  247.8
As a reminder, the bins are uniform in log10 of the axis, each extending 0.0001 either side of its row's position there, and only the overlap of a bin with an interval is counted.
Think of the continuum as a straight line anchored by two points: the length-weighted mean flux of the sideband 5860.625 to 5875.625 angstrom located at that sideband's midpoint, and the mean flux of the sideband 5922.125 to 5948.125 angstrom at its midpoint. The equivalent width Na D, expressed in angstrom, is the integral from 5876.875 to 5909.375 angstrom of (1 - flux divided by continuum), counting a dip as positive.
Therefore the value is 5.60 angstrom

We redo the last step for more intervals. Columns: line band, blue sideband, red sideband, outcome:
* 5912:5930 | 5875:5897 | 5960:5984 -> -2.5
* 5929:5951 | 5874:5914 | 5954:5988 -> -1.7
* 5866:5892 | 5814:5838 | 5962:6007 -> 3.3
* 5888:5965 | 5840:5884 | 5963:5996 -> 3.7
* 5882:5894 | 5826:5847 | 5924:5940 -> 3.5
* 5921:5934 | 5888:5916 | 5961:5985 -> -1.7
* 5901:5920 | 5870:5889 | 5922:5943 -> -0.1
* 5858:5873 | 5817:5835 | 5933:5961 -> 0.8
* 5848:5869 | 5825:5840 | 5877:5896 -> -1.7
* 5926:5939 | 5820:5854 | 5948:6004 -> 0.0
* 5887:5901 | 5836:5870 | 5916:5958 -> 4.7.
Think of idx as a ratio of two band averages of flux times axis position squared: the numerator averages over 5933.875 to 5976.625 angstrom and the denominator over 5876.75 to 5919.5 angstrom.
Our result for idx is 1.19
